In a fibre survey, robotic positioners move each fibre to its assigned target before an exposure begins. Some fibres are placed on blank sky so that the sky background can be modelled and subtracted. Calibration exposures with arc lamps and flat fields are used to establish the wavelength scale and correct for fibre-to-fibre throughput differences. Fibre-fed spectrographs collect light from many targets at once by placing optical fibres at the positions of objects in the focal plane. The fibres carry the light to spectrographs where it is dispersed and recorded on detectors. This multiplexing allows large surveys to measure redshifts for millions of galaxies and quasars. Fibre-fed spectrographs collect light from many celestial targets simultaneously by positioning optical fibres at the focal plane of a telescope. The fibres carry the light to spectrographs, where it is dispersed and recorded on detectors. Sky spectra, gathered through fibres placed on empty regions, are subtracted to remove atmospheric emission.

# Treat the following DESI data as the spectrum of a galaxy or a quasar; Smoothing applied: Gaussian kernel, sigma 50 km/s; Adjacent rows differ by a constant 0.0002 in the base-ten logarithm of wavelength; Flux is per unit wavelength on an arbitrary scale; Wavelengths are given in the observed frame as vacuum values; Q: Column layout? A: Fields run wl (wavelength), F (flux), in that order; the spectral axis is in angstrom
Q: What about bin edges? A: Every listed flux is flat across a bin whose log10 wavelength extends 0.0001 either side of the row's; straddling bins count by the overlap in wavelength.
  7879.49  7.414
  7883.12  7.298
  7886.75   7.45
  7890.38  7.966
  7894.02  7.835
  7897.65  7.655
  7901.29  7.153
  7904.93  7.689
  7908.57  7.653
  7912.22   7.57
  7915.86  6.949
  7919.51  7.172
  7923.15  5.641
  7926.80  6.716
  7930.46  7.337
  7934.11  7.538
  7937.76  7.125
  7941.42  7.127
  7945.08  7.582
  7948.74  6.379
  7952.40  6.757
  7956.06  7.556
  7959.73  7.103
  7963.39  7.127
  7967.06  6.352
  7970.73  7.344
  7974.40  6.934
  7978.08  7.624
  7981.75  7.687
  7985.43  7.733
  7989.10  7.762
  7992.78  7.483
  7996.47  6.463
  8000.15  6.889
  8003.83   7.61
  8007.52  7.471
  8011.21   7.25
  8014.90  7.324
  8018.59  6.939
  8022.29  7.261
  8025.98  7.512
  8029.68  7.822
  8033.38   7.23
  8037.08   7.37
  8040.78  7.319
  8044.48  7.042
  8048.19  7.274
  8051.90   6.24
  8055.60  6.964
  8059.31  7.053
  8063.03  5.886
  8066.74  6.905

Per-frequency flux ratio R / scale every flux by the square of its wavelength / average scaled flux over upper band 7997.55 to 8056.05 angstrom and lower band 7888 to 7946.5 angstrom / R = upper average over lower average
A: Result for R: 1.02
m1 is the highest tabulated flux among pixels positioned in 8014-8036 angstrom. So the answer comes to 7.822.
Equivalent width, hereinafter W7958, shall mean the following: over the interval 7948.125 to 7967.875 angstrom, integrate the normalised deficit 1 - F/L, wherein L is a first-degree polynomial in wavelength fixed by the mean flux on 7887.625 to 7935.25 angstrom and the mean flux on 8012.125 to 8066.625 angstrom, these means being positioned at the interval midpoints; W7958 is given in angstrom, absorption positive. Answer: 0.8 angstrom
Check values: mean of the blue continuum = 7.3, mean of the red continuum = 7.08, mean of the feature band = 6.94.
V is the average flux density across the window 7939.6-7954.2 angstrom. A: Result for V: 6.96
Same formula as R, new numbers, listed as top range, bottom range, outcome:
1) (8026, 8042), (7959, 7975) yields 1.09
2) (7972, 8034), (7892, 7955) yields 1.05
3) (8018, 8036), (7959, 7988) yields 1.03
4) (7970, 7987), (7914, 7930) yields 1.13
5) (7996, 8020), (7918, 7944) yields 1.05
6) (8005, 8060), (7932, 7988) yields 1.02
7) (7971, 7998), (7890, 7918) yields 1.00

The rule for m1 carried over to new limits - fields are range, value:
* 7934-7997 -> 7.762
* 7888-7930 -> 7.966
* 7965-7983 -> 7.687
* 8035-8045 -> 7.37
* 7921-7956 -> 7.582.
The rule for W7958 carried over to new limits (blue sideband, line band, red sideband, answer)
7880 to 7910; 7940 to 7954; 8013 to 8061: 0.9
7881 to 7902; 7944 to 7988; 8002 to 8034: 1.6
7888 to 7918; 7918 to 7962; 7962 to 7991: 2.6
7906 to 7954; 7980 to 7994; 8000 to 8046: -0.9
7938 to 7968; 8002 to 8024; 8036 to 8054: -0.9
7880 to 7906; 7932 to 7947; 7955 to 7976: -0.2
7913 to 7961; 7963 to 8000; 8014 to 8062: -0.9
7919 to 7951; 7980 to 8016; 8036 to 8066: -2.4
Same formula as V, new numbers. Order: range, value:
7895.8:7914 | 7.54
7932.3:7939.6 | 7.33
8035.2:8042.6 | 7.35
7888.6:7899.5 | 7.82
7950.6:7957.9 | 7.16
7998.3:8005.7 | 7.25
